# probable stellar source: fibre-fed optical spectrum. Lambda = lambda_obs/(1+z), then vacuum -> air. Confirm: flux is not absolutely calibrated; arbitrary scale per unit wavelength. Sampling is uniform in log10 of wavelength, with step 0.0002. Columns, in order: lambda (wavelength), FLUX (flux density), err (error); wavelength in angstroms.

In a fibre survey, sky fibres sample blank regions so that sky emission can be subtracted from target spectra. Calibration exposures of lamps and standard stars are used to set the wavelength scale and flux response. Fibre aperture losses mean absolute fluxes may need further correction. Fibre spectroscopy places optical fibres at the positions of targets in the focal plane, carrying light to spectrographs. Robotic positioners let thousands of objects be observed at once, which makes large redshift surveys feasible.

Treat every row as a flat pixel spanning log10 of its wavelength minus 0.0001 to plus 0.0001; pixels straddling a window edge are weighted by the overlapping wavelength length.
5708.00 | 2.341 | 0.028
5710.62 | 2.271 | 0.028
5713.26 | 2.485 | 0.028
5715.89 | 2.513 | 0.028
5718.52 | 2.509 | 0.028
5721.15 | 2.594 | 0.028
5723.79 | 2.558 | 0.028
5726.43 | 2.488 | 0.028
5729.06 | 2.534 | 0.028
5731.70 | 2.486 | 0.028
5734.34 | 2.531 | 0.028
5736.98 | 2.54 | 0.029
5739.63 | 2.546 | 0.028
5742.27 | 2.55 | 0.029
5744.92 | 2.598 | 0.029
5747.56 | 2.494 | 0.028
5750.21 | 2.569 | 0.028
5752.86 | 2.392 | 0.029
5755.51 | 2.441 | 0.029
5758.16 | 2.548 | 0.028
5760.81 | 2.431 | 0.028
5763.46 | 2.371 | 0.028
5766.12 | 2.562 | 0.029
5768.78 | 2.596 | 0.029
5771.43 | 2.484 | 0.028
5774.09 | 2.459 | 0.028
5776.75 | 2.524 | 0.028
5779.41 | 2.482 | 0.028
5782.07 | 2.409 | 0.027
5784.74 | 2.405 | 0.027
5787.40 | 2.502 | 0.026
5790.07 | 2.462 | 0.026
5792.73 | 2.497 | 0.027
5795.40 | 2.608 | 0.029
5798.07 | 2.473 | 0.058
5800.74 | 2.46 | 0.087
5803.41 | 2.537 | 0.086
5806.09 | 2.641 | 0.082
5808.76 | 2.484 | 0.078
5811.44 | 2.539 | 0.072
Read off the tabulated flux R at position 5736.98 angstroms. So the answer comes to 2.54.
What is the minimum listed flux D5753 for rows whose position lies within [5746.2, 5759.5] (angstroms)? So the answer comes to 2.392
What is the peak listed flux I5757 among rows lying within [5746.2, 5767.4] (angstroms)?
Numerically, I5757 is 2.569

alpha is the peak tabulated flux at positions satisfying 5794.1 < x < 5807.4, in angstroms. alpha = 2.641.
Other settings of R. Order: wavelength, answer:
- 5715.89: 2.513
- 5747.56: 2.494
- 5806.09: 2.641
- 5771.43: 2.484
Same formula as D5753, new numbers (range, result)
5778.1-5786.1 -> 2.405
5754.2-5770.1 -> 2.371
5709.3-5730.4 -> 2.271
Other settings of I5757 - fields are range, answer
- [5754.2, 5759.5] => 2.548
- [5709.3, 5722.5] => 2.594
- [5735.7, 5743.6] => 2.55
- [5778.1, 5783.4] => 2.482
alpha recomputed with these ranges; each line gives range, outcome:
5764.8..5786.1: 2.596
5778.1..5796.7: 2.608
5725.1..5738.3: 2.54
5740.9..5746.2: 2.598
